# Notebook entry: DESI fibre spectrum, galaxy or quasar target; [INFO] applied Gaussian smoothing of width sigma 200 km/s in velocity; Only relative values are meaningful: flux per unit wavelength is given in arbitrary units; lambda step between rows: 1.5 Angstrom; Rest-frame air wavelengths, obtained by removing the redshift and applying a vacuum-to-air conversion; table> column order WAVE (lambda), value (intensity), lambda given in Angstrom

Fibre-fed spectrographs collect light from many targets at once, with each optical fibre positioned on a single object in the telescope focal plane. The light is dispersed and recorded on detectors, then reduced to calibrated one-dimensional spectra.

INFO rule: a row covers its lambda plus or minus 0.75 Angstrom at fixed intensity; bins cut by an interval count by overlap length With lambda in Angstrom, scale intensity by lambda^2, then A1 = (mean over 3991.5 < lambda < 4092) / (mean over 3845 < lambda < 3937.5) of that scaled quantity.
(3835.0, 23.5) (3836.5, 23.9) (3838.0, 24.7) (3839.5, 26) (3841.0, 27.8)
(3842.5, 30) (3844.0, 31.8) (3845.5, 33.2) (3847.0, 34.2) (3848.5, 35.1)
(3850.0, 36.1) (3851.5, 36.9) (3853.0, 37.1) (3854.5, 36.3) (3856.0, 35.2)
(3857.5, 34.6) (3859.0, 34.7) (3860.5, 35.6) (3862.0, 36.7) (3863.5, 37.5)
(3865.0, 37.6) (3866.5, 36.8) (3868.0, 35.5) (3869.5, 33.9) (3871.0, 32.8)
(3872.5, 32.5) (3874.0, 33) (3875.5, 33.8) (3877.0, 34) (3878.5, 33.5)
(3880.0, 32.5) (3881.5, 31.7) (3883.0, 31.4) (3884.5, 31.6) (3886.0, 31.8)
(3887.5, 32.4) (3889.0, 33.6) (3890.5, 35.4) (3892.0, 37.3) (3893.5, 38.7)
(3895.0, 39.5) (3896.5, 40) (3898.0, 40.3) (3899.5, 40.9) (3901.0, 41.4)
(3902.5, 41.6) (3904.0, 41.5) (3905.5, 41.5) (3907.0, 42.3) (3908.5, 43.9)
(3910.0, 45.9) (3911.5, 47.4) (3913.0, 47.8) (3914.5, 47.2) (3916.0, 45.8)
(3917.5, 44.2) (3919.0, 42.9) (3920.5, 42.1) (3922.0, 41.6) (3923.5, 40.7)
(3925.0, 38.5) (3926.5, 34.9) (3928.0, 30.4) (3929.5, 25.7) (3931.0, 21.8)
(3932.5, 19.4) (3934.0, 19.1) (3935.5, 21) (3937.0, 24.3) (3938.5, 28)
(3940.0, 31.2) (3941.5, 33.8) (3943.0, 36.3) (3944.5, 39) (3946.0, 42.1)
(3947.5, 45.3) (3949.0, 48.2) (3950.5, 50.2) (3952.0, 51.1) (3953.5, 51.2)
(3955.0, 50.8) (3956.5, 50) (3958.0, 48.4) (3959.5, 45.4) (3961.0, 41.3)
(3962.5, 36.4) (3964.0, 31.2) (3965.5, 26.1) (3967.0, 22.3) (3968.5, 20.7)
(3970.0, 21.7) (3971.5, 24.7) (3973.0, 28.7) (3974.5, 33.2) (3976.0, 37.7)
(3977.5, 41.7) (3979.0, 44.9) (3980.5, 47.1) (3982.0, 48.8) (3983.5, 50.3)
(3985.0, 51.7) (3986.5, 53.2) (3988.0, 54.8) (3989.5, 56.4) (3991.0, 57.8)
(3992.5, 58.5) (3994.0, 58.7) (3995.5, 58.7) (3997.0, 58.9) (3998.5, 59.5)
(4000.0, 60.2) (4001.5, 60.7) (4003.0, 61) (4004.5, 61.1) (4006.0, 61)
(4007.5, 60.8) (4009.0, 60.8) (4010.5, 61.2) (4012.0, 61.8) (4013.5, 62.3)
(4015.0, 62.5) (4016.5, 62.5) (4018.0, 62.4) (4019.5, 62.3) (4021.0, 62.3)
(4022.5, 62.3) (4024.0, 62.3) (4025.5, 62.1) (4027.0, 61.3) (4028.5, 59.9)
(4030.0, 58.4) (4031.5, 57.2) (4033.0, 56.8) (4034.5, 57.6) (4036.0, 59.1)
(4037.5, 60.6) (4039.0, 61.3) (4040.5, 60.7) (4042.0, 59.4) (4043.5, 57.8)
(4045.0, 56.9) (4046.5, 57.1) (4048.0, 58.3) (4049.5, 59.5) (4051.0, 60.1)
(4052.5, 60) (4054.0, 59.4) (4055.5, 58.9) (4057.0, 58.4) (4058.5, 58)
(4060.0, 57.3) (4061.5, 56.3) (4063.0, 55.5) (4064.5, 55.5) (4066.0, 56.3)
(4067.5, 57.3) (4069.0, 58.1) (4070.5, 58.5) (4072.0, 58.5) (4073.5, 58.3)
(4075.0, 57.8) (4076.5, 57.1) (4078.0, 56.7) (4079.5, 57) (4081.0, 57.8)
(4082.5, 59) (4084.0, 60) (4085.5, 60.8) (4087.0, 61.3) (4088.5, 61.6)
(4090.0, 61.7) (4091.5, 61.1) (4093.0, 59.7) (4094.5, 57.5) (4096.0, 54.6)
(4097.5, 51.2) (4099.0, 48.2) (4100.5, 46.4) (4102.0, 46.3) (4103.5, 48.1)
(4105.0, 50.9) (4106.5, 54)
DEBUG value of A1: 1.8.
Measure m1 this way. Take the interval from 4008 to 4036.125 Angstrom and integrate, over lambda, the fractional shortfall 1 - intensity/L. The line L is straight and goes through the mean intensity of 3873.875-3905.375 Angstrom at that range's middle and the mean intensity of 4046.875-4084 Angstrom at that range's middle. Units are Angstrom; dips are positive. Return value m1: -4.4 Angstrom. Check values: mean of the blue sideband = 36.2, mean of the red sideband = 57.9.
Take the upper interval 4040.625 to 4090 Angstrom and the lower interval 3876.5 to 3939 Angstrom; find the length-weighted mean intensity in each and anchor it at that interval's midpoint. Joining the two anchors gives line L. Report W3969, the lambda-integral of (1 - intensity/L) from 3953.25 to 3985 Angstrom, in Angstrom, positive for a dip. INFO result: 4.63 Angstrom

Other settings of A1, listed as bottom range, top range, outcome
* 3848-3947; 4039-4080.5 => 1.74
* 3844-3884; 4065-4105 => 1.82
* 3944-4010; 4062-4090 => 1.30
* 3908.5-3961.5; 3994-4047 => 1.60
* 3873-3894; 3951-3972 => 1.16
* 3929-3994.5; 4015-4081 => 1.56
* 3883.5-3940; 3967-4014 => 1.43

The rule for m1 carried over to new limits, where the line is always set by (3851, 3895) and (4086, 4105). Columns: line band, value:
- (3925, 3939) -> 5.02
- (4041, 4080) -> -4.78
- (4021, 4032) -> -2.76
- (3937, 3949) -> 1.33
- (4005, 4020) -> -4.59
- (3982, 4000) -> -4.26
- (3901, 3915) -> -2.32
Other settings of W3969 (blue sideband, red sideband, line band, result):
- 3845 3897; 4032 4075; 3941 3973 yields 4.9 Angstrom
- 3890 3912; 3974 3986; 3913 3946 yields 6.4 Angstrom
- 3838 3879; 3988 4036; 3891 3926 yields 0.2 Angstrom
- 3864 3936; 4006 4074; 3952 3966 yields 0.9 Angstrom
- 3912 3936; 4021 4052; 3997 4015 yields -2.7 Angstrom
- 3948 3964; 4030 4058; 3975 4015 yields -2.8 Angstrom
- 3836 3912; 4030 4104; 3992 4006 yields -2.8 Angstrom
